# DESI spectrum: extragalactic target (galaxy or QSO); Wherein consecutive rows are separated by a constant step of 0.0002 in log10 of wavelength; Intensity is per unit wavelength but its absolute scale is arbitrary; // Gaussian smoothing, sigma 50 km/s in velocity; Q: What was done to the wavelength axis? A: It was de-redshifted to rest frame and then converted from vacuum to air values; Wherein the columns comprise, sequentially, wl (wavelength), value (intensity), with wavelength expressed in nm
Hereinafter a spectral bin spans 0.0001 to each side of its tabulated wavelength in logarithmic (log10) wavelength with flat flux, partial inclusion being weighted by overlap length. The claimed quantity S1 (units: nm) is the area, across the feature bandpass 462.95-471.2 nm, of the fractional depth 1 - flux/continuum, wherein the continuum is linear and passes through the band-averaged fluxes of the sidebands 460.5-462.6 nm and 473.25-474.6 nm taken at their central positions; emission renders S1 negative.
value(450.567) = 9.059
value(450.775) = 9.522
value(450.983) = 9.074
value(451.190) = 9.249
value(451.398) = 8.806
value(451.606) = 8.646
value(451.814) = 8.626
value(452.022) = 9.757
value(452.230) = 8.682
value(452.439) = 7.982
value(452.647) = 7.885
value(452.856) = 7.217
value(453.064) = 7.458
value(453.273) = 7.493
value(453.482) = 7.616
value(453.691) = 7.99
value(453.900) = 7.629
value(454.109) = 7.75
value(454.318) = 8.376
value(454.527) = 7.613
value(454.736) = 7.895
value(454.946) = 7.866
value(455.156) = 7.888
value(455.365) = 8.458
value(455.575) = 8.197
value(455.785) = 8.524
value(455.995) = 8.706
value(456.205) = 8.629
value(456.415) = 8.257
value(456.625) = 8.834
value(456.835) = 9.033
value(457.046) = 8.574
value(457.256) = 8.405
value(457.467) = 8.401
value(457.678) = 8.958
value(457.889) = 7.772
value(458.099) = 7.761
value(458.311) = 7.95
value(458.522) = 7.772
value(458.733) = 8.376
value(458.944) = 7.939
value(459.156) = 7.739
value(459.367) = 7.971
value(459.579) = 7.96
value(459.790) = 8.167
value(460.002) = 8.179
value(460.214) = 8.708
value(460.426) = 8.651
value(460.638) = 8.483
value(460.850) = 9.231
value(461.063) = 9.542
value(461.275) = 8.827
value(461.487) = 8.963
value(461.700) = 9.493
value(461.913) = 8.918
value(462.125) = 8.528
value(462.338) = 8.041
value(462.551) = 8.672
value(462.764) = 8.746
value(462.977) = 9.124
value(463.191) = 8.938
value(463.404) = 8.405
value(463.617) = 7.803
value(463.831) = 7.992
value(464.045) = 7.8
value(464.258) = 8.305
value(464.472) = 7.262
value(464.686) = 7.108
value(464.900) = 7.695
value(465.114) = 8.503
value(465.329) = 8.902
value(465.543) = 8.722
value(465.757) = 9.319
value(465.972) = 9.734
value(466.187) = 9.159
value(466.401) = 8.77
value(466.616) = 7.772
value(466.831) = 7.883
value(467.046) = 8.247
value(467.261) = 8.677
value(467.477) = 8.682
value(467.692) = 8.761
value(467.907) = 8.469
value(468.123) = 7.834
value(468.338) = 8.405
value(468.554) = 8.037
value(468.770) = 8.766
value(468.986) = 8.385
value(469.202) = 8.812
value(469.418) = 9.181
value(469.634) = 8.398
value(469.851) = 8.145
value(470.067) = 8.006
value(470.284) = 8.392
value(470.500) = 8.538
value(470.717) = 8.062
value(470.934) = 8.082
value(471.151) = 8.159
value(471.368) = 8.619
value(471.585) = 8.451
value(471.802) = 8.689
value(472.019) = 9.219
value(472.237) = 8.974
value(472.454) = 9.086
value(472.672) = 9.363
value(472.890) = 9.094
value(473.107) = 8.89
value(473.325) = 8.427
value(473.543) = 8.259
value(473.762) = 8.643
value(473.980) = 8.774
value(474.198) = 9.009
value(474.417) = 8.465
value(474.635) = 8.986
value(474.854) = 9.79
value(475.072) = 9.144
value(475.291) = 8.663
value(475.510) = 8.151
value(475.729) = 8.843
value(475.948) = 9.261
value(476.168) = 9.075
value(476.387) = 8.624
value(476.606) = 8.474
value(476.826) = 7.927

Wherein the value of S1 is 0.35 nm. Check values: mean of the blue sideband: 8.87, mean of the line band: 8.38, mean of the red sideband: 8.62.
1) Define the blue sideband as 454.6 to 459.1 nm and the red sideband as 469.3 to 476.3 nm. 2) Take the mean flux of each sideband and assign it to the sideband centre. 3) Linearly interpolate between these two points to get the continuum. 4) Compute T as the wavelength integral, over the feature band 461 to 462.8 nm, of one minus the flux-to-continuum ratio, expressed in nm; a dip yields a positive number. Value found -0.09 nm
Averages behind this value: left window 8.28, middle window 8.85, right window 8.71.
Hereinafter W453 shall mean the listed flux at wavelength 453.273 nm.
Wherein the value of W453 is 7.493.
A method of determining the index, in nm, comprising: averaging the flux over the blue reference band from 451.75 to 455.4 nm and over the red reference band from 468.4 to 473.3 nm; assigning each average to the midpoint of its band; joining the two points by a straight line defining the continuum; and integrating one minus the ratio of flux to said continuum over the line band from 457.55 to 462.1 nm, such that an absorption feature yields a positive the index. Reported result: -0.128 nm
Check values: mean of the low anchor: 7.99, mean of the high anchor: 8.6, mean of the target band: 8.45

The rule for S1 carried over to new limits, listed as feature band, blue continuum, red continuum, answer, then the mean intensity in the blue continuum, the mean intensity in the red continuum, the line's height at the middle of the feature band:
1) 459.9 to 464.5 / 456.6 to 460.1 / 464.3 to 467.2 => -0.162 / 8.21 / 8.39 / 8.3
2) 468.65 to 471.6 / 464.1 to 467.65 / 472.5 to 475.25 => 0.085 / 8.42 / 8.9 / 8.68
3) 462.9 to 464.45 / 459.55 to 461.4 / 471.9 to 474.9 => 0.083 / 8.67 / 8.91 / 8.73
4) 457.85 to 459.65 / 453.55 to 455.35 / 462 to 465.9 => 0.040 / 7.9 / 8.34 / 8.1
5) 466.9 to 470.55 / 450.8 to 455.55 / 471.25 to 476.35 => 0.105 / 8.2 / 8.86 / 8.7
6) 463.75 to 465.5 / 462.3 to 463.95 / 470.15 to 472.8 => 0.109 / 8.47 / 8.63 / 8.5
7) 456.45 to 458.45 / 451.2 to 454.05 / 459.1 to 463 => 0.009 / 8.17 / 8.63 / 8.43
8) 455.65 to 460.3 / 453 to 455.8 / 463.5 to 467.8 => -0.148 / 7.9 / 8.36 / 8.04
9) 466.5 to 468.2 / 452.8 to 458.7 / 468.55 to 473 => 0.039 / 8.12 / 8.61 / 8.5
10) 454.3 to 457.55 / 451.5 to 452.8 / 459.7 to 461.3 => 0.102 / 8.54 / 8.72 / 8.62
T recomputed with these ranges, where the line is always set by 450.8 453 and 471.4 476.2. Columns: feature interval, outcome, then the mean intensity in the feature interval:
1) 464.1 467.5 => 0.14 nm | 8.41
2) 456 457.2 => 0.00 nm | 8.66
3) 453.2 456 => 0.21 nm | 7.98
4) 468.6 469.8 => 0.02 nm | 8.64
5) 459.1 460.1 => 0.08 nm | 8.02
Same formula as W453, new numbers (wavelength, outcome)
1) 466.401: 8.77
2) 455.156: 7.888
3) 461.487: 8.963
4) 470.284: 8.392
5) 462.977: 9.124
